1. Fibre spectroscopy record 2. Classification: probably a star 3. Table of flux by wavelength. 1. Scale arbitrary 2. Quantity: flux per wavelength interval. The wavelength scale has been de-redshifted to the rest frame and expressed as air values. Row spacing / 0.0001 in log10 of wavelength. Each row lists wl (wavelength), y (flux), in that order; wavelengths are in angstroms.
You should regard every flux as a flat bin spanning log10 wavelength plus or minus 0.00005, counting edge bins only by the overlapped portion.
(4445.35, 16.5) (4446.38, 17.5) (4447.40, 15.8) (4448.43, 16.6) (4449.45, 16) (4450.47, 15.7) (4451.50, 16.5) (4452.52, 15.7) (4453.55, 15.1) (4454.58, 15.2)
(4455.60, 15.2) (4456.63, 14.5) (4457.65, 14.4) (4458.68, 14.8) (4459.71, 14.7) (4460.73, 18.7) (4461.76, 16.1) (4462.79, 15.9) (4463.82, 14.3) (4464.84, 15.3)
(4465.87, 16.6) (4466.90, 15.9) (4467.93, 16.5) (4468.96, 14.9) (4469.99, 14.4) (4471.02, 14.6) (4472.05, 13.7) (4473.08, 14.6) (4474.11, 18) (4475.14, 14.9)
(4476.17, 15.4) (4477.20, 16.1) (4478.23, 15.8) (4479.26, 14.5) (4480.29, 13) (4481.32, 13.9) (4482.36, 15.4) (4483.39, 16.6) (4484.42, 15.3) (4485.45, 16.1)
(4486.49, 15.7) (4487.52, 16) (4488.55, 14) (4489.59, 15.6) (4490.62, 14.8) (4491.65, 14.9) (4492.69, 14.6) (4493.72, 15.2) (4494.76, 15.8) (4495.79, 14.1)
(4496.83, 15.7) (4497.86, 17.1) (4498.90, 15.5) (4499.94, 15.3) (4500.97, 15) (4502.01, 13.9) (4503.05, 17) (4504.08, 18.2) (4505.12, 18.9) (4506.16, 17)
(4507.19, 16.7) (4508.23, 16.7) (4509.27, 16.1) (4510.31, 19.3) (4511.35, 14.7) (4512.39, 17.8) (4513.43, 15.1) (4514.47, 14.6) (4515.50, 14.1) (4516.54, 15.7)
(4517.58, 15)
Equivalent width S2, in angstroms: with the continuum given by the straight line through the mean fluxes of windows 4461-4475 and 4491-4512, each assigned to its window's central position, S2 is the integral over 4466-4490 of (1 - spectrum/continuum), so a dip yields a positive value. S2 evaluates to 0.59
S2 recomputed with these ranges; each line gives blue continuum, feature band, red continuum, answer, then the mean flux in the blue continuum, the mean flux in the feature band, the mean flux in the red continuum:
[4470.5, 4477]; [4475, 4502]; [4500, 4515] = 0.9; 15.2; 15.2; 16.5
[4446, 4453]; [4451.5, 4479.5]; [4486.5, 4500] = 0.8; 16.3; 15.4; 15.3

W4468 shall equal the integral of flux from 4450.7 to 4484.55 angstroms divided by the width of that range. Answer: 15.3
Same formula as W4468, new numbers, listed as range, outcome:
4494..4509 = 16.2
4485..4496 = 15.2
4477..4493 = 15.1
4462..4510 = 15.6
